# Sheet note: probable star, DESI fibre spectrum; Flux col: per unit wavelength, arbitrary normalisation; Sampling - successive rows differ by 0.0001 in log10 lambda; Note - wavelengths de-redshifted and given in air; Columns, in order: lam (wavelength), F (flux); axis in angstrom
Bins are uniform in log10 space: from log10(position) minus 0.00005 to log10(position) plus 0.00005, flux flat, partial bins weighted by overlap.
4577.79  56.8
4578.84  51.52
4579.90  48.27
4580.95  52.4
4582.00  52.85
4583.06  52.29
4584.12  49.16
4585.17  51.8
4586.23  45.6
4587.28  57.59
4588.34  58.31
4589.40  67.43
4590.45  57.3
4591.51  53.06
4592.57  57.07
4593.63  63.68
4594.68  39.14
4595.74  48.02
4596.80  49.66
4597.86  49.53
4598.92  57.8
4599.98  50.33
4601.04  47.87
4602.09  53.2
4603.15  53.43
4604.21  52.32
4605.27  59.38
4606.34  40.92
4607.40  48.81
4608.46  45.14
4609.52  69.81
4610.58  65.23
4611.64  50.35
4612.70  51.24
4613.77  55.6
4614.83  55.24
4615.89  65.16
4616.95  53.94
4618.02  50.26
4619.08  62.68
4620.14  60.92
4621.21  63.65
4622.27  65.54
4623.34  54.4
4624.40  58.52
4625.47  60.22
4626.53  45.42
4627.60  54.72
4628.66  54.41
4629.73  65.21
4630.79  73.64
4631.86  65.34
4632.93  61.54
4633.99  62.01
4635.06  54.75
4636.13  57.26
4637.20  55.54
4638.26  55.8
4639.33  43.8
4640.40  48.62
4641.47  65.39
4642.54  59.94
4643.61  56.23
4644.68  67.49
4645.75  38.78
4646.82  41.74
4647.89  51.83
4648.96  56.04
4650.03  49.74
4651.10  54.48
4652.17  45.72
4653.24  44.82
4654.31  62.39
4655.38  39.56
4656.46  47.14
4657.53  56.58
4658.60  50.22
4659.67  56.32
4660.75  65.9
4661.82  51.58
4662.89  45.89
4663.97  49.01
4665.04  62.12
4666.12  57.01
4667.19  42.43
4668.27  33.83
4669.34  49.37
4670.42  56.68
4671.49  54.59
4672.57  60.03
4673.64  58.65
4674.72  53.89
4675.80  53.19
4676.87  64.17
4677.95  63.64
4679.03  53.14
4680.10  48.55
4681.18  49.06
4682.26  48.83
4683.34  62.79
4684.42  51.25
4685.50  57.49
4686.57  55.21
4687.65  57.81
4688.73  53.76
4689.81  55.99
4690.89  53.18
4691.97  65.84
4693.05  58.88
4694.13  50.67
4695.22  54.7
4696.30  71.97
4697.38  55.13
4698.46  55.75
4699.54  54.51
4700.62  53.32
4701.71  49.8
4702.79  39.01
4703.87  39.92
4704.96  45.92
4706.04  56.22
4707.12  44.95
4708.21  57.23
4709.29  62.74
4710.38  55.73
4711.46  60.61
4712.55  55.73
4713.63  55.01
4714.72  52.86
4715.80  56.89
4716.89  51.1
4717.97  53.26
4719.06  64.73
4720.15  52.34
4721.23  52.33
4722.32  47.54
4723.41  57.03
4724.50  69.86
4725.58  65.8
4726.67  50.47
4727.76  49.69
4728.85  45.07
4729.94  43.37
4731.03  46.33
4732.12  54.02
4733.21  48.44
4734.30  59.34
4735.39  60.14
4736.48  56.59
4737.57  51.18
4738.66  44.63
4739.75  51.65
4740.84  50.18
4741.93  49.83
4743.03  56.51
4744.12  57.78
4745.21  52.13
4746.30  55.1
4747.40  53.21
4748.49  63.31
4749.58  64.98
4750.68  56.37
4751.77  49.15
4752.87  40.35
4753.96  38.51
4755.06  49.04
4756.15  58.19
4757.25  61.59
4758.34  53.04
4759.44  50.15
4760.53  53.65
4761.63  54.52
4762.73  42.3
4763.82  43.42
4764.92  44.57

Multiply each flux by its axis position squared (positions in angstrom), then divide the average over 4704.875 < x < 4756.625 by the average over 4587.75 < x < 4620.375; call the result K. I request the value 1.0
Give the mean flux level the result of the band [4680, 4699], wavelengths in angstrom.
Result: 56.1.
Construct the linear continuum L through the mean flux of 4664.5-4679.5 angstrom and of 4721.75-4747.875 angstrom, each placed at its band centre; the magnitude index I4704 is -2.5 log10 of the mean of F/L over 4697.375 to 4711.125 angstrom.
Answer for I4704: 0.05 mag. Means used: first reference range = 54.5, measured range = 51.6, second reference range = 53.1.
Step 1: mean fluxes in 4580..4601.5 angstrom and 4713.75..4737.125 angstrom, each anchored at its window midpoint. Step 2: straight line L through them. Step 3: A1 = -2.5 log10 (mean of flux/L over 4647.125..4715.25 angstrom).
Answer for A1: 0.00 mag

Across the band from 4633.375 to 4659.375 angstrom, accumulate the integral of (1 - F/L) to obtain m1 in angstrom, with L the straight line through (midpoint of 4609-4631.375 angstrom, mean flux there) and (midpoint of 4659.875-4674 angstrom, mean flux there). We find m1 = 1.28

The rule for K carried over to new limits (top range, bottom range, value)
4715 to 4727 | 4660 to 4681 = 1.07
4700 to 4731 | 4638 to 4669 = 1.05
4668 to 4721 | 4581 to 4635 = 1.02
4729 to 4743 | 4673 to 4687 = 0.95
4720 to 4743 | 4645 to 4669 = 1.08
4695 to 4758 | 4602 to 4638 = 0.98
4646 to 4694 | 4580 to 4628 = 1.01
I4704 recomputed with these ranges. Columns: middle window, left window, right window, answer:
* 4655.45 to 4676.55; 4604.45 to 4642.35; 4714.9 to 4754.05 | 0.061 mag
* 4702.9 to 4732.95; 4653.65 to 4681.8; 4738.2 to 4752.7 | 0.007 mag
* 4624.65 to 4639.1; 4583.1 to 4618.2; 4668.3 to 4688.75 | -0.084 mag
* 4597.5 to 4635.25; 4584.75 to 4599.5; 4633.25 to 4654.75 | -0.056 mag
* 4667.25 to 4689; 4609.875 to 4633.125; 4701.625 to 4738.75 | 0.030 mag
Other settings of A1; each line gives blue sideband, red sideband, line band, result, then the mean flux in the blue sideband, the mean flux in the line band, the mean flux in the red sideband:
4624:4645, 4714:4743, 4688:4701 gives -0.04 mag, 58.2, 57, 53.3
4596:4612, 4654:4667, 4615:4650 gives -0.08 mag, 52.9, 57.1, 53.2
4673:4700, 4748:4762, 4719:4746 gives 0.02 mag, 56.4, 53.3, 53.2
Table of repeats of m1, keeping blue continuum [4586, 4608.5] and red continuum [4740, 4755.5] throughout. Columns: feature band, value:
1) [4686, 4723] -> -1.3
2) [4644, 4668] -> 0.5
